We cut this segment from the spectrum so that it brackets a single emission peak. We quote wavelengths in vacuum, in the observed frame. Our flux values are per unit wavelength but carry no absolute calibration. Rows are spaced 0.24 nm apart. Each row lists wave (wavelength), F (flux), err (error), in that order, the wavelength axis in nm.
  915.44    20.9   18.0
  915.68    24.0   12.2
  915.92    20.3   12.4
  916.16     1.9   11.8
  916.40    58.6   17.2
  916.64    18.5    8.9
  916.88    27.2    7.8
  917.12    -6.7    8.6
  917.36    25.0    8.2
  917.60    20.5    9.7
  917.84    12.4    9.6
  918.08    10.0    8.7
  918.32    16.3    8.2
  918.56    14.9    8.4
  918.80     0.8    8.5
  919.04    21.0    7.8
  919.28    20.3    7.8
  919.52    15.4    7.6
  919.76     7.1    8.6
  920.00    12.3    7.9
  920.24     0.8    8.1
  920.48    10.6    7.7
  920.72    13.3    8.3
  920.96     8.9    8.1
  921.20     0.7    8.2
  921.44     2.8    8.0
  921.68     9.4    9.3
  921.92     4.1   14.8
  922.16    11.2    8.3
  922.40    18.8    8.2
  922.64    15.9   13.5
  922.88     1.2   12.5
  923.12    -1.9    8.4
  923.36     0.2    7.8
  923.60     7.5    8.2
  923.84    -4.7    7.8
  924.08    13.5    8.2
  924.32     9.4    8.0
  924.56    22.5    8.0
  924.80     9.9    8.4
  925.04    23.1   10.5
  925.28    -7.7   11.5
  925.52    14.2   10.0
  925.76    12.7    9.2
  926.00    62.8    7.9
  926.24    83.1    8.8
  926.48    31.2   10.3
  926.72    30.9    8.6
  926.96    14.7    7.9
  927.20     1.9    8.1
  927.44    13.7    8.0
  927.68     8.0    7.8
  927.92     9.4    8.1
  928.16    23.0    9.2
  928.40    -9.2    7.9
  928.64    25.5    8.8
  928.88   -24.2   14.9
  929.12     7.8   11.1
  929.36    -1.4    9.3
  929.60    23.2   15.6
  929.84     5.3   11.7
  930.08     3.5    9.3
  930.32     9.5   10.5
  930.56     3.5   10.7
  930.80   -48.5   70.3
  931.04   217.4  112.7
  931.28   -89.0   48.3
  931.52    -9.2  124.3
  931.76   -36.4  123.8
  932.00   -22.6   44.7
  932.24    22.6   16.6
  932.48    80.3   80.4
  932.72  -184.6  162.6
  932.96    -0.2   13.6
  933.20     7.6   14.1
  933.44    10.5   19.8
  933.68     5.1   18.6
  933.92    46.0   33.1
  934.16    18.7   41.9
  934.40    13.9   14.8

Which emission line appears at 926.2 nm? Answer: Hbeta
